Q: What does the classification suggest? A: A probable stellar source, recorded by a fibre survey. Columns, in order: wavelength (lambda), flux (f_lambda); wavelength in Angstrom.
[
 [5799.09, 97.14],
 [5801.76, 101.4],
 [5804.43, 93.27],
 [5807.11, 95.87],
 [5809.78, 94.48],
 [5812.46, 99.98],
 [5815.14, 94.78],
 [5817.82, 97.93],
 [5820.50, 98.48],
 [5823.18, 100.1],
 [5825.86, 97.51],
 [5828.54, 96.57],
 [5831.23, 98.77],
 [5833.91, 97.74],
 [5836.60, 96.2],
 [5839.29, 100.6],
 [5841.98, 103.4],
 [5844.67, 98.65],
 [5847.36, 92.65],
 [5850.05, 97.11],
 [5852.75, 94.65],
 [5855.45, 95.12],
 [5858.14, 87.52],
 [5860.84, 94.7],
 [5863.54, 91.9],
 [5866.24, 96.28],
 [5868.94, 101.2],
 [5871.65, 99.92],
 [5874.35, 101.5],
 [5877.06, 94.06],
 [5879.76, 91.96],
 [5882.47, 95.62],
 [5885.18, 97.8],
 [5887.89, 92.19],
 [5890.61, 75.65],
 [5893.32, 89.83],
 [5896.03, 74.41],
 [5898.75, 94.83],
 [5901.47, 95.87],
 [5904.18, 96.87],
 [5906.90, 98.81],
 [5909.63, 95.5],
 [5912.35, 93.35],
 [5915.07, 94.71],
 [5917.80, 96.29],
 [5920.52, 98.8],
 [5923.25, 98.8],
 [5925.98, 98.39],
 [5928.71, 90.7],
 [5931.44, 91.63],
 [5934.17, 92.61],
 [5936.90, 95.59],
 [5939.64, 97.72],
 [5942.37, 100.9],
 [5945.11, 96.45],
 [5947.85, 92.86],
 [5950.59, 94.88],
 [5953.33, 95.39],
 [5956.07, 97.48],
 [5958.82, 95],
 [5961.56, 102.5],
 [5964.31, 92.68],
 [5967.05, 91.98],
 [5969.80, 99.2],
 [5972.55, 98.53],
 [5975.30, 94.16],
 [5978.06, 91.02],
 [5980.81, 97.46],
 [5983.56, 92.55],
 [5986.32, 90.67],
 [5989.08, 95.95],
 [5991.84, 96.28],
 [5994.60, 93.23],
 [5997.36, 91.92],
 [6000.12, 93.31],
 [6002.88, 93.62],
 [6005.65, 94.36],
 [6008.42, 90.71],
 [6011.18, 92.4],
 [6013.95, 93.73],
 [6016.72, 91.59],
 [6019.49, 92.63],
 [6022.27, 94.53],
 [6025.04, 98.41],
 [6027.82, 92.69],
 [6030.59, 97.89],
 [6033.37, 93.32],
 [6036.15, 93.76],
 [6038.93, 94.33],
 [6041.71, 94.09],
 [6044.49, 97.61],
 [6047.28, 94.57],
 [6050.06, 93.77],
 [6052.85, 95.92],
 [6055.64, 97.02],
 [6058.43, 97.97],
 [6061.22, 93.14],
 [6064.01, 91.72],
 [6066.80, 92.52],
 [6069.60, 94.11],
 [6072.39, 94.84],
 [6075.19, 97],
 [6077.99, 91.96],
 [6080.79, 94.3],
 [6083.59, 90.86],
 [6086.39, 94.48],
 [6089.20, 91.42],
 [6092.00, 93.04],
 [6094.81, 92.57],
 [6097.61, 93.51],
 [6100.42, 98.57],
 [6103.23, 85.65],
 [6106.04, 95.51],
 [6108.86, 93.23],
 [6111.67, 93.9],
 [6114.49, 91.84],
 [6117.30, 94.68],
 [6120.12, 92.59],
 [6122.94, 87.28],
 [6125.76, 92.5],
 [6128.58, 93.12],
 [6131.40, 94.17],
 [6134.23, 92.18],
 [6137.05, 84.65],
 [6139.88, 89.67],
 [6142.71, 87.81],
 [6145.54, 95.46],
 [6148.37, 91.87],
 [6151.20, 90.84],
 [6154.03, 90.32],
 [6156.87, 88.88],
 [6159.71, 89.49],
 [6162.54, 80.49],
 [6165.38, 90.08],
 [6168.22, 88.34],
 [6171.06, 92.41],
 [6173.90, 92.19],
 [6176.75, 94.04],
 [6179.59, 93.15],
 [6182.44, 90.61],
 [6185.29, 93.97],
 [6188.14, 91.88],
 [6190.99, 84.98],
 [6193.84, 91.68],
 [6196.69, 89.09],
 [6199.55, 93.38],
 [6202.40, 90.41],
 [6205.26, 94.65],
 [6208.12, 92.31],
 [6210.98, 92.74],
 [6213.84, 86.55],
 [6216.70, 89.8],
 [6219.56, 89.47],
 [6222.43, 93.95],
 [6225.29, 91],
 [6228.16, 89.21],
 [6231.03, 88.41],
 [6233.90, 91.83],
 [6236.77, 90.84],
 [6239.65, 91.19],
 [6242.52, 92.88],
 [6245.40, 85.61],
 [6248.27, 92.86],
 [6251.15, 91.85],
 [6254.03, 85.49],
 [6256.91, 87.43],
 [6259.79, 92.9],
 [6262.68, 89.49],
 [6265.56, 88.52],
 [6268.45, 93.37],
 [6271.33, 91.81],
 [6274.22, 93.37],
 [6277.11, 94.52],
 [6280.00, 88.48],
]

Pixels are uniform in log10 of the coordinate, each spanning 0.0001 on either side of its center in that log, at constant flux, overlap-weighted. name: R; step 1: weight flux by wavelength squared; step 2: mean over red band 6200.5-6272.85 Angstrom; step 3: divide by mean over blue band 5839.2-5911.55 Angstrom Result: 1.08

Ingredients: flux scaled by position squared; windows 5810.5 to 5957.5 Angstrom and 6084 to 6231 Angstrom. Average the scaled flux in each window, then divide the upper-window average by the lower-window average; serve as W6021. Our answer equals 1.05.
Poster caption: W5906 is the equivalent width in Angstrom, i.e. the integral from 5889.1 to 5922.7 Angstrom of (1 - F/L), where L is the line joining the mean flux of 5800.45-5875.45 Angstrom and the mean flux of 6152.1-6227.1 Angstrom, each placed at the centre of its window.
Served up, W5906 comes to 1.25 Angstrom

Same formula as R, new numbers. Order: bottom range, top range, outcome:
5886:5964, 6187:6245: 1.06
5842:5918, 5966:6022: 1.04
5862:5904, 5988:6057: 1.06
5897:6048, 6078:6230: 1.02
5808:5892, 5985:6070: 1.04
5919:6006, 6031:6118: 1.02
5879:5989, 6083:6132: 1.04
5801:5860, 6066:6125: 1.05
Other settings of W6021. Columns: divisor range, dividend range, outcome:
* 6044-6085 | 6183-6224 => 1.01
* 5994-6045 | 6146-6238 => 1.02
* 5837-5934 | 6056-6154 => 1.05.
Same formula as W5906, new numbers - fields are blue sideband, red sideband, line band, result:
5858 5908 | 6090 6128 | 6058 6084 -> -0.3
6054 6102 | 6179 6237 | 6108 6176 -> 1.3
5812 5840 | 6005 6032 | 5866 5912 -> 1.4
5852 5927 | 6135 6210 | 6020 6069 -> -1.4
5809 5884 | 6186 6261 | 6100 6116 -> -0.1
